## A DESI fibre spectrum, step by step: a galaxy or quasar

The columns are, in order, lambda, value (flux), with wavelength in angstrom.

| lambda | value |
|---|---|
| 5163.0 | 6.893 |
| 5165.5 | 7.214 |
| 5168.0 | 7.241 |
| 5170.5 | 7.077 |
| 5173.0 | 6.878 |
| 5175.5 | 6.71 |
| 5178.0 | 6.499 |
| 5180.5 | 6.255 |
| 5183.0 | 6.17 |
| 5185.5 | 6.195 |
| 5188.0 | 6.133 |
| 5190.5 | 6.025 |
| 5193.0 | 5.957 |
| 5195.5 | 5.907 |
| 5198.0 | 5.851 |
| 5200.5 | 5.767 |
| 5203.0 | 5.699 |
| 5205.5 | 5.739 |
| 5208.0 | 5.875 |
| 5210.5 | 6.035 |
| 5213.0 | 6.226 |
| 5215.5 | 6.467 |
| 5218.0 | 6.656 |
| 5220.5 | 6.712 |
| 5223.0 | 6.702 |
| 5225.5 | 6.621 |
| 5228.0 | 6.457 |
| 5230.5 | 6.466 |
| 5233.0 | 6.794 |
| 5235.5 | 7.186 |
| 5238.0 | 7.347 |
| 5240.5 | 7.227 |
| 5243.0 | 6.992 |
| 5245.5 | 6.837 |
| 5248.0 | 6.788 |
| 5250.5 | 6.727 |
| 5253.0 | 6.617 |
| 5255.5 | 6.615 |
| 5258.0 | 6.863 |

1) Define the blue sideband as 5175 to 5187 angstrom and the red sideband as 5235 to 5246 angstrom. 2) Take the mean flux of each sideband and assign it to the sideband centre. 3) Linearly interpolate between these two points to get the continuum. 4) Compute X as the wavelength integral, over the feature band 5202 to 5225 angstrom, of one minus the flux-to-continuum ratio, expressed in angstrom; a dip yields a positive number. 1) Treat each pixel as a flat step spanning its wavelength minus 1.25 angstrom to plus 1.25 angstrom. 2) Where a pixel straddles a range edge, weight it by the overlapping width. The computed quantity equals 1.8 angstrom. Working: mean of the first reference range 6.34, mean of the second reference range 7.13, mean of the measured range 6.25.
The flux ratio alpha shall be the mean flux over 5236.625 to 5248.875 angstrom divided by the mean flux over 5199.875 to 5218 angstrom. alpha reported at 1.17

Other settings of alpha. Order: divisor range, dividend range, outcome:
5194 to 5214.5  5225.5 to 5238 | 1.15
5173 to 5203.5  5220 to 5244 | 1.12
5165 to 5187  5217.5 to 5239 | 1.01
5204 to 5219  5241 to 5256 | 1.10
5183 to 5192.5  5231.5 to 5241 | 1.16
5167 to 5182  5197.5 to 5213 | 0.87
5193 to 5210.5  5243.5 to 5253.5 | 1.16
